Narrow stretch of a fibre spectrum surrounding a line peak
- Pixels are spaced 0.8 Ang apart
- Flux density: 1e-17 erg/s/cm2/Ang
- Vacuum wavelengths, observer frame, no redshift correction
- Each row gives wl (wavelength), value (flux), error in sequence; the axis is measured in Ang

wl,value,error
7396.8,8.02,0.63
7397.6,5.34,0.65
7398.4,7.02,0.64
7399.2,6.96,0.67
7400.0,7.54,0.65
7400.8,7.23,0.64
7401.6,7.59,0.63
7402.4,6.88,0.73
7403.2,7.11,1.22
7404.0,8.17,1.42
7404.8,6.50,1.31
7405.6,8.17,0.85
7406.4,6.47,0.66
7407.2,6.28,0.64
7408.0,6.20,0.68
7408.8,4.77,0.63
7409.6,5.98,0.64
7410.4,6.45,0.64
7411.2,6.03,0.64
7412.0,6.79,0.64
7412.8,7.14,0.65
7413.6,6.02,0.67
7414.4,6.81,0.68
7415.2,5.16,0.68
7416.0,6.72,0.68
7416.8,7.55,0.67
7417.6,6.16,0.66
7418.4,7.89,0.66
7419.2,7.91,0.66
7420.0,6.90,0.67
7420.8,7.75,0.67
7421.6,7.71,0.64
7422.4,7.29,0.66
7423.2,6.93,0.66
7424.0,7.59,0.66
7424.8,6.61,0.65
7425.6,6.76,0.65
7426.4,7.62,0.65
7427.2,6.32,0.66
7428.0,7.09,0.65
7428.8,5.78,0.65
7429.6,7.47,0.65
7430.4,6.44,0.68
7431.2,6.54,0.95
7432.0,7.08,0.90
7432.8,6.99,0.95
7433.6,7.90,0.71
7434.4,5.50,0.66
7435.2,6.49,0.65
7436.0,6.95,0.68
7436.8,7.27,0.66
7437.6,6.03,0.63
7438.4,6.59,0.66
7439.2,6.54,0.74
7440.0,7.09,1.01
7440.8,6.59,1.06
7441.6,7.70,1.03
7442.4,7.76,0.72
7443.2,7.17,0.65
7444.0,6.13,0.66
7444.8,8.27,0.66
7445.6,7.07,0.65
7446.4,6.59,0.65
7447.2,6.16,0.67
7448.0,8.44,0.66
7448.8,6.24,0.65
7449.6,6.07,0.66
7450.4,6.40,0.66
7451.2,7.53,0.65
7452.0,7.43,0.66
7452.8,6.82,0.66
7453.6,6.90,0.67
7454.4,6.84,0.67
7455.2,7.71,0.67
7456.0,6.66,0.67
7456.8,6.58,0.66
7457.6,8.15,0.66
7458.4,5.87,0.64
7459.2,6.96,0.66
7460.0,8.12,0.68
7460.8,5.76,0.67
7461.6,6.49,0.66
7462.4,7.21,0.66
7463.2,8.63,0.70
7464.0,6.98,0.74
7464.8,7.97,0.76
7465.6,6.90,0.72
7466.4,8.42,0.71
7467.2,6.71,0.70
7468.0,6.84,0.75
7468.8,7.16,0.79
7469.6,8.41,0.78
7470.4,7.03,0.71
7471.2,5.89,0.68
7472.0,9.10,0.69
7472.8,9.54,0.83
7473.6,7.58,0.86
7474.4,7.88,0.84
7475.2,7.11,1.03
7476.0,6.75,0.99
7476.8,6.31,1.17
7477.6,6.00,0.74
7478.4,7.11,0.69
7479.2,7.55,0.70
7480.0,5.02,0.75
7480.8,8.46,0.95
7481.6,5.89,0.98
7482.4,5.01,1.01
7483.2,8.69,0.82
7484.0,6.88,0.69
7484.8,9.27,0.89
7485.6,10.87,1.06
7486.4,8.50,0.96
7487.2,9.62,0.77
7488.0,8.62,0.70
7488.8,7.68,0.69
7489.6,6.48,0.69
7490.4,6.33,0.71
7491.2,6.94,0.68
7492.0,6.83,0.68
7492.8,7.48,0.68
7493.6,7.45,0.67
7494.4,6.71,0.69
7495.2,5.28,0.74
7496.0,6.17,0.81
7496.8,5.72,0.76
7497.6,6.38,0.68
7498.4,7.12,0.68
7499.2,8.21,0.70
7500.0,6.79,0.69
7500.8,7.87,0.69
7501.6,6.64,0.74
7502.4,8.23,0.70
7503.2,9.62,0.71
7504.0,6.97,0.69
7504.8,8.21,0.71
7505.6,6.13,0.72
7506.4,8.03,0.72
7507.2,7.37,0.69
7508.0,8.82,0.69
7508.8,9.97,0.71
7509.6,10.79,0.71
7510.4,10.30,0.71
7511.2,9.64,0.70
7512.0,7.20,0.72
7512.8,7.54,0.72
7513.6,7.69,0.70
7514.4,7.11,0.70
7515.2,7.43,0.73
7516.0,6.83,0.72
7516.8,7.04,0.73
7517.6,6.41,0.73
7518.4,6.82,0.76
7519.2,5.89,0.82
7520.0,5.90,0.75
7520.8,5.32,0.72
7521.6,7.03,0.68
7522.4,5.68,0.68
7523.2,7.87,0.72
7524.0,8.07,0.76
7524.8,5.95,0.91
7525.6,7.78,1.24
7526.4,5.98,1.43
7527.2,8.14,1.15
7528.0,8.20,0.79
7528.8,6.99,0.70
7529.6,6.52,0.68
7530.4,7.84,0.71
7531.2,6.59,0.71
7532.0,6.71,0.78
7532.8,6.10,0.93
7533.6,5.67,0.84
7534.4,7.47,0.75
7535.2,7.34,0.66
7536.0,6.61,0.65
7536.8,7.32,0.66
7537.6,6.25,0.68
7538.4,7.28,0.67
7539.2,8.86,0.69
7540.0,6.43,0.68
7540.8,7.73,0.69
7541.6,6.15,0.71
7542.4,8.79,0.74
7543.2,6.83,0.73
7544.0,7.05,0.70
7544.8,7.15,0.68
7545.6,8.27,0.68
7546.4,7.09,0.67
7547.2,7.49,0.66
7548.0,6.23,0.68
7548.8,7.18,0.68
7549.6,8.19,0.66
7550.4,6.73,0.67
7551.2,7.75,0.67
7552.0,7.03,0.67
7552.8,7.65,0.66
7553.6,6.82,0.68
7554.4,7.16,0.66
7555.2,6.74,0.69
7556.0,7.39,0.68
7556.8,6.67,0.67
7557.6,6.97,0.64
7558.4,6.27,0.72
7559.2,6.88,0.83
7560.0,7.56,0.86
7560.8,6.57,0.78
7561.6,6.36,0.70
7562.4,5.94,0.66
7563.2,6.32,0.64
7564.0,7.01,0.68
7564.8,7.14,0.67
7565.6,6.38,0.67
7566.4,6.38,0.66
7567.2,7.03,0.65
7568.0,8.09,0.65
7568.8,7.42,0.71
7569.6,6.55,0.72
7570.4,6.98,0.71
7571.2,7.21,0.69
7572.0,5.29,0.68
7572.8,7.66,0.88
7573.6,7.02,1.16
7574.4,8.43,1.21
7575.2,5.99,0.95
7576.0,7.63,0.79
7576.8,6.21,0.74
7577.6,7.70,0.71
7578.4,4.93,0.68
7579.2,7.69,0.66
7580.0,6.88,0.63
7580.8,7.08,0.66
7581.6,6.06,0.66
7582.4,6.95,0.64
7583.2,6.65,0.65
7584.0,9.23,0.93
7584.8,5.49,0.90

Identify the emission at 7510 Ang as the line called [N II]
